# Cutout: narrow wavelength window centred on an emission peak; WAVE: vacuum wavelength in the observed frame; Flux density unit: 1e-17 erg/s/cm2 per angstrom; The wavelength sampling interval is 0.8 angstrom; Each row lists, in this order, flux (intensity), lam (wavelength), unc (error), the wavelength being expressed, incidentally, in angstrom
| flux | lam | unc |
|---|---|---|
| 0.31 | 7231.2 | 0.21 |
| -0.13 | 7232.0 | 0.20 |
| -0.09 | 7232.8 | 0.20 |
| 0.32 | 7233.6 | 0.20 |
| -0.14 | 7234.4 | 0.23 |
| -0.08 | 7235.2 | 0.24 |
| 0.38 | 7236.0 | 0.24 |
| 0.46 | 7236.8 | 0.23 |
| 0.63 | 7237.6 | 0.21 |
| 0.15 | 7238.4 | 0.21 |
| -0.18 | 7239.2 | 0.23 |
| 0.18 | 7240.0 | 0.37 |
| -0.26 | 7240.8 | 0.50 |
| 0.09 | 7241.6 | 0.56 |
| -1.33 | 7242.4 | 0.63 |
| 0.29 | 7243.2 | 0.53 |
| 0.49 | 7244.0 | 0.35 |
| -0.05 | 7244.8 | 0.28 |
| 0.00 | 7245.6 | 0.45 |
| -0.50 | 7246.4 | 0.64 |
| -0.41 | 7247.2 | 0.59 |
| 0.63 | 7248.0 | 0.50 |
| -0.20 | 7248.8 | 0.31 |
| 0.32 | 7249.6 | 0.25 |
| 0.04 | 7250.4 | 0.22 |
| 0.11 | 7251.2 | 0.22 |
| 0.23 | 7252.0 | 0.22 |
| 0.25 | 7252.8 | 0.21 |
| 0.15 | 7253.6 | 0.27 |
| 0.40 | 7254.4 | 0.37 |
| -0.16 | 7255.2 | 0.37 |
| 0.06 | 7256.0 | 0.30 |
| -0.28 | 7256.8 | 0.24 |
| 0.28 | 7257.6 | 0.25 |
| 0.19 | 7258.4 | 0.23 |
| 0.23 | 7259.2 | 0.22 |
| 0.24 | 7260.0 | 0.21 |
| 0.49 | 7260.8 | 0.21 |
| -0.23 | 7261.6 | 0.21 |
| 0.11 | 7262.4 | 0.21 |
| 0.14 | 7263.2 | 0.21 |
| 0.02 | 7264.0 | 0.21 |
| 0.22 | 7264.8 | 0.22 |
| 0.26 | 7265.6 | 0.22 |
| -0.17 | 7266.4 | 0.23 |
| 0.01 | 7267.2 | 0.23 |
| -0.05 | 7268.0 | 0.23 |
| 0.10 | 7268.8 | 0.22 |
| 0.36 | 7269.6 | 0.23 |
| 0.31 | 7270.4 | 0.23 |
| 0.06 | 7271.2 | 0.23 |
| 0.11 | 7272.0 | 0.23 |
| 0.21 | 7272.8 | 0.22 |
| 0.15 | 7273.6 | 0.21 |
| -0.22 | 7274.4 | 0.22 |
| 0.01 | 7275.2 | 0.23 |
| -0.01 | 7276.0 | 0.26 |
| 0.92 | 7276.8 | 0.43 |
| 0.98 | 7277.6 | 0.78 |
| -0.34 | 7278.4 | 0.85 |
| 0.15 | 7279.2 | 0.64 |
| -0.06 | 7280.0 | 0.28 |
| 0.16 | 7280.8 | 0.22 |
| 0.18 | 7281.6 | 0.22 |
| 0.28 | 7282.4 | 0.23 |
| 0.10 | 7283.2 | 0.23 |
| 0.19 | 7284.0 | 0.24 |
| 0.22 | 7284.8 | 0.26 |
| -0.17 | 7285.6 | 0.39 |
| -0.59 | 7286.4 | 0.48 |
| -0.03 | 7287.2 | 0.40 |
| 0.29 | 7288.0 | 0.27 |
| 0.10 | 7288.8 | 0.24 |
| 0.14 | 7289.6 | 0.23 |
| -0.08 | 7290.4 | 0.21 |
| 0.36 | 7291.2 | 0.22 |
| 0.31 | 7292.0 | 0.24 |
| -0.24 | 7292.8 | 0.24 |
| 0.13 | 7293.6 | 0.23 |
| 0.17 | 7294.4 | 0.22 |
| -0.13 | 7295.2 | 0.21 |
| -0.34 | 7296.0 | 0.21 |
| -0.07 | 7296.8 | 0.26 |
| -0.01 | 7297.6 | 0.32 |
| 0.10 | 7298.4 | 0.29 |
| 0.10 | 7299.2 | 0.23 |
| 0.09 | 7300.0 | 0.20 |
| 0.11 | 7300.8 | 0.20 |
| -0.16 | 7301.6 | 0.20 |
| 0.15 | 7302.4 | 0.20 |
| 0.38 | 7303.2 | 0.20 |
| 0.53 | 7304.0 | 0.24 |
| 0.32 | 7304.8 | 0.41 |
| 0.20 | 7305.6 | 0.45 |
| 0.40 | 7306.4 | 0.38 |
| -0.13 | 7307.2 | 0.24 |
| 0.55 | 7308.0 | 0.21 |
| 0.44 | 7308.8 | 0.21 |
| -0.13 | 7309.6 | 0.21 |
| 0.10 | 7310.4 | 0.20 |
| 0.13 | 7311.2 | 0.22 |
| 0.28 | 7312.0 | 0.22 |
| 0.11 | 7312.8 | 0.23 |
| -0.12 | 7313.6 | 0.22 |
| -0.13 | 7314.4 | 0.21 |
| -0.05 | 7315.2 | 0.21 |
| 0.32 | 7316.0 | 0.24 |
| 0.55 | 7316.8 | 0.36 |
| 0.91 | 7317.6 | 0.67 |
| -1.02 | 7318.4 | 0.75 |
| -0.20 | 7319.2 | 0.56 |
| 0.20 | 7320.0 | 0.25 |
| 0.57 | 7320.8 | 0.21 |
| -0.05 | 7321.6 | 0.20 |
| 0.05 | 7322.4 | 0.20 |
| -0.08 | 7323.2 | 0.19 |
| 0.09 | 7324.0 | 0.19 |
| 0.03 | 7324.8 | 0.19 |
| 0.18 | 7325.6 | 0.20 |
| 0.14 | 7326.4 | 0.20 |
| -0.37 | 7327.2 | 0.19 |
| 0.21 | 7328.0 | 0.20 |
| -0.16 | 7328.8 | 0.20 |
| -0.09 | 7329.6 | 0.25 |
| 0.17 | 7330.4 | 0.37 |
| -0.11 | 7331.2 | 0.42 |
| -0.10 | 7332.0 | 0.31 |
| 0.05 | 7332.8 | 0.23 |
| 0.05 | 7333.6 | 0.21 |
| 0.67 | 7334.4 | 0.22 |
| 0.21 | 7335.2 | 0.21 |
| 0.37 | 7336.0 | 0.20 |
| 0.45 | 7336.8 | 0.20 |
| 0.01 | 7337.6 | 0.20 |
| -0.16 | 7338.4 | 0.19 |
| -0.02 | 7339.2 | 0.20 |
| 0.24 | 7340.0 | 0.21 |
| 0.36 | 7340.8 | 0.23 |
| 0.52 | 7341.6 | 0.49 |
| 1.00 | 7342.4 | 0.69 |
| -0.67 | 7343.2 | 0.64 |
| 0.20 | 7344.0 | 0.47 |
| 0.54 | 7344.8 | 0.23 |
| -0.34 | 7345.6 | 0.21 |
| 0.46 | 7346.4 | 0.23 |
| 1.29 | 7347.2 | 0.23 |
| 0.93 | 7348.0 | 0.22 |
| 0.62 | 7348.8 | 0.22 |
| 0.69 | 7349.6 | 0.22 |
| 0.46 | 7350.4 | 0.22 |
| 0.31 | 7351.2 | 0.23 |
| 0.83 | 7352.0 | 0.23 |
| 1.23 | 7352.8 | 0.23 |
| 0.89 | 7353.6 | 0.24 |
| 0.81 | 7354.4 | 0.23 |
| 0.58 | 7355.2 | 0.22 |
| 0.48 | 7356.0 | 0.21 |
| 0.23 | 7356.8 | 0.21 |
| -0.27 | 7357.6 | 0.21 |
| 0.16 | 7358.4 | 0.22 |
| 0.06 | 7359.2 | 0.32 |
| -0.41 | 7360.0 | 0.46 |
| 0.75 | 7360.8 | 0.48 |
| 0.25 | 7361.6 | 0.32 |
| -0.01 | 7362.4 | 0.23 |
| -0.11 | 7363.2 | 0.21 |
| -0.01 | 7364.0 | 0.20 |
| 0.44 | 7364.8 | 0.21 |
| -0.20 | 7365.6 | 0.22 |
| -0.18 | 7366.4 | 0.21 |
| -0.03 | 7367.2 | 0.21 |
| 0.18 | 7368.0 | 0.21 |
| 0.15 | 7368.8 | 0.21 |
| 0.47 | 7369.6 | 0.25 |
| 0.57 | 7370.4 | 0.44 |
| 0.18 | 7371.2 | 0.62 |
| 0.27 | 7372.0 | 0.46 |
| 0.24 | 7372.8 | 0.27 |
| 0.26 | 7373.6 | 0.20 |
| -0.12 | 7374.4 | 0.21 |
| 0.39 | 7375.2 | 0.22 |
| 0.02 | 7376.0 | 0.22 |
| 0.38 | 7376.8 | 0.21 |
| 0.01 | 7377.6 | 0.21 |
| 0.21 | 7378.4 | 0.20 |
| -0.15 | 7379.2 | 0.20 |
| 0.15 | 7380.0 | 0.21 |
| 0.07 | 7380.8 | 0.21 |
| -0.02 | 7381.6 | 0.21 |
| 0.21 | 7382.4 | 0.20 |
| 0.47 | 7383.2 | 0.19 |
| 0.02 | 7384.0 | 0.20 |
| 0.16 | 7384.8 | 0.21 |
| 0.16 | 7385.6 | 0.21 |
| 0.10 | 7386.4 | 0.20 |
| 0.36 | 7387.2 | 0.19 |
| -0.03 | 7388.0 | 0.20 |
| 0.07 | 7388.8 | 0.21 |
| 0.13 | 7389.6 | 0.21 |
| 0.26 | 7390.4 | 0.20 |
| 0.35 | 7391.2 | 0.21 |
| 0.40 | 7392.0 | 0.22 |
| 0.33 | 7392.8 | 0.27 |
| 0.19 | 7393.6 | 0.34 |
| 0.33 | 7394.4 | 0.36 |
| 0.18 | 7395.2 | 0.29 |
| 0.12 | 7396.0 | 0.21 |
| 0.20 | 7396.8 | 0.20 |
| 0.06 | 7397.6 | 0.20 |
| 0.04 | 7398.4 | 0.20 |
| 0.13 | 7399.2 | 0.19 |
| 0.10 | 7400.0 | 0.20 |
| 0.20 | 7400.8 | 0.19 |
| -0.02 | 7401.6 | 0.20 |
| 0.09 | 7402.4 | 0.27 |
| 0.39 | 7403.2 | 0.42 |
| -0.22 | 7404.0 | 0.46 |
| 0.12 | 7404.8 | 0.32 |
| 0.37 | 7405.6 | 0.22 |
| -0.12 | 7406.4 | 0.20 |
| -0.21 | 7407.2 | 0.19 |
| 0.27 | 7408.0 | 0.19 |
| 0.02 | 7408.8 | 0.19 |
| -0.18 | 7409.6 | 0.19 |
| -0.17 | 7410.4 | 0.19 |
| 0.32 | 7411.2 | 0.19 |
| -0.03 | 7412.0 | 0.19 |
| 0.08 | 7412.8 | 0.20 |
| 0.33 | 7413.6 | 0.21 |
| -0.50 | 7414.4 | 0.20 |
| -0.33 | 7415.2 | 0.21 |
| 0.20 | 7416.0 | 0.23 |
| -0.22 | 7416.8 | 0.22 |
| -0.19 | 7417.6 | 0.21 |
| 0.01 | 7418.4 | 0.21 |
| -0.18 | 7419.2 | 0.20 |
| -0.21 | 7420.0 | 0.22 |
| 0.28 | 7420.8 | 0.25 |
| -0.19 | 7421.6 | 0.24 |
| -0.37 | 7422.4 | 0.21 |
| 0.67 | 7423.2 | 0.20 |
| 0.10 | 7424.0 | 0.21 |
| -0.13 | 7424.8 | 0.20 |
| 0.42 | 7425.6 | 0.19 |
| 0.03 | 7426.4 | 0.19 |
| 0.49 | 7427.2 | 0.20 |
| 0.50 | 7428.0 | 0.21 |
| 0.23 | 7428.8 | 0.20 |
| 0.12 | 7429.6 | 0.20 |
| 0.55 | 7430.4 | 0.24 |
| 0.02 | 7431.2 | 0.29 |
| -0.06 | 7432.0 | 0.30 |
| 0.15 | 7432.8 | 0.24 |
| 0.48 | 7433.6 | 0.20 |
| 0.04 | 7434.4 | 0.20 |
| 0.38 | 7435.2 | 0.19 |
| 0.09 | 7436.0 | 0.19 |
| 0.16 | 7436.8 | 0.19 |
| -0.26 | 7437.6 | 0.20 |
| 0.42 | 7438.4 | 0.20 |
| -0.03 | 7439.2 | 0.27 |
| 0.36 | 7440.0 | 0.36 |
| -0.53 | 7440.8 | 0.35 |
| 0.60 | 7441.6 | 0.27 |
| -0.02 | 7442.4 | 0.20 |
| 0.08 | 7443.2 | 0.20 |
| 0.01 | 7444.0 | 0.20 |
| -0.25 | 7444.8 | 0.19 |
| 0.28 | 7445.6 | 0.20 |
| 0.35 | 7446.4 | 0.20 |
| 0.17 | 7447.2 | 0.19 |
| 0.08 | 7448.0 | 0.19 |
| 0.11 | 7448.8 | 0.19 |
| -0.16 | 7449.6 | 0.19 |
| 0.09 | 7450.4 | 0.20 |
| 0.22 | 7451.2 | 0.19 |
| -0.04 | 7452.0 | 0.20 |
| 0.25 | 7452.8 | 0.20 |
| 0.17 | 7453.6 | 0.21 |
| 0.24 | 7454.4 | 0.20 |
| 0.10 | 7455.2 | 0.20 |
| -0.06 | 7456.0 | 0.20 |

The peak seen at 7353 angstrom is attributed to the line [O II] 3727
